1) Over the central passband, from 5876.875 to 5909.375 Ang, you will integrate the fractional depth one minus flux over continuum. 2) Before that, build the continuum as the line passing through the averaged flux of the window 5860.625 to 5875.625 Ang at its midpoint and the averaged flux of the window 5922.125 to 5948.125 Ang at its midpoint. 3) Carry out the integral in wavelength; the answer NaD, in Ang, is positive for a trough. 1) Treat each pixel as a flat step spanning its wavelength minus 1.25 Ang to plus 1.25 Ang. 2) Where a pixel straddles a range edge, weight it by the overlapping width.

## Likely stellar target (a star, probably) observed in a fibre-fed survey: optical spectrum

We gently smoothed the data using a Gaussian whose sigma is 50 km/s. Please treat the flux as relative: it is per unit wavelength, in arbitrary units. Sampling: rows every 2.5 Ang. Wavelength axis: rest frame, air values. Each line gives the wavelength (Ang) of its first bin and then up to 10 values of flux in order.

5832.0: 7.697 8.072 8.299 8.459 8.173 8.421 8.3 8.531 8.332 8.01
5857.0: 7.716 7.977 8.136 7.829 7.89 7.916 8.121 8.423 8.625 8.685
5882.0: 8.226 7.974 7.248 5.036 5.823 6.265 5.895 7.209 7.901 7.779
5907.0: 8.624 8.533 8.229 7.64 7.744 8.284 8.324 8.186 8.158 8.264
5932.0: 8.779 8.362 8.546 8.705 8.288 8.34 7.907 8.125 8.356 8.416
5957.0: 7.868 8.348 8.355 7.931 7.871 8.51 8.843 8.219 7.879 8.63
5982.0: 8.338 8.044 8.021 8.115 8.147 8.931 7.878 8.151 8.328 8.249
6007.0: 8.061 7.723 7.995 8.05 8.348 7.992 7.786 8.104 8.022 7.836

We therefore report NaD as 3.33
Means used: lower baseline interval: 8.05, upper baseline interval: 8.35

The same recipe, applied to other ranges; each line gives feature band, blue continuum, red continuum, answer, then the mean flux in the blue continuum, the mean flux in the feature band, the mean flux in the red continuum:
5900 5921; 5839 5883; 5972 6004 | 0.41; 8.21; 8.06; 8.25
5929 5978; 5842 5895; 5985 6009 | -1.44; 7.82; 8.3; 8.19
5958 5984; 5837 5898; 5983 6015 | -0.73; 7.77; 8.28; 8.13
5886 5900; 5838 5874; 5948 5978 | 3.41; 8.14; 6.18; 8.23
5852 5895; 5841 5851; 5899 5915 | 2.80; 8.36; 7.69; 8.04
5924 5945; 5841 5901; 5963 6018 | -1.19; 7.7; 8.41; 8.19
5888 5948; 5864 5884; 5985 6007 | 3.18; 8.22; 7.78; 8.21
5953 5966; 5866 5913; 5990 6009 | -0.30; 7.6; 8.18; 8.22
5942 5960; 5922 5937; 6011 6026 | 0.20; 8.36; 8.19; 8.05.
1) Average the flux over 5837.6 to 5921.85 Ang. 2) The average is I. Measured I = 7.83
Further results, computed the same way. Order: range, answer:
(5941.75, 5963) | 8.22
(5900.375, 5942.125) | 8.25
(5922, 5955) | 8.34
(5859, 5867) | 7.97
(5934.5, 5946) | 8.45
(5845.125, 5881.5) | 8.18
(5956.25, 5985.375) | 8.25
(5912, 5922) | 7.99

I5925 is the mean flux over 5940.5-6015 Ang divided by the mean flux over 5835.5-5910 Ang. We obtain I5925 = 1.05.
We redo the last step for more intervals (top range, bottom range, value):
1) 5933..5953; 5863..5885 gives 1.02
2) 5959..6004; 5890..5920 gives 1.11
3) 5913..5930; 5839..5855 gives 0.97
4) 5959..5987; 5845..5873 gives 1.02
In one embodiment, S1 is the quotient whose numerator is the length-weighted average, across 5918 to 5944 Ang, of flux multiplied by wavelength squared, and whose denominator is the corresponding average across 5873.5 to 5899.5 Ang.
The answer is 1.2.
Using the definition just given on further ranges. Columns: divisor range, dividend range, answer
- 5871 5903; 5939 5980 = 1.15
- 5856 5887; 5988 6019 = 1.05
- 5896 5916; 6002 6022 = 1.08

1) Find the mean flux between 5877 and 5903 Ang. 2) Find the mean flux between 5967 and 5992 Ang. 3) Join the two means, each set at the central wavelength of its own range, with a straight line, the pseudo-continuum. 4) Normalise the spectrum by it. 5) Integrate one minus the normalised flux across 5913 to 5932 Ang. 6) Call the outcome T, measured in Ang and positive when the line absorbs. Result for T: -1.55 Ang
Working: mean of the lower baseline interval 7.09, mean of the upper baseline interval 8.26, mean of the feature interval 8.13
